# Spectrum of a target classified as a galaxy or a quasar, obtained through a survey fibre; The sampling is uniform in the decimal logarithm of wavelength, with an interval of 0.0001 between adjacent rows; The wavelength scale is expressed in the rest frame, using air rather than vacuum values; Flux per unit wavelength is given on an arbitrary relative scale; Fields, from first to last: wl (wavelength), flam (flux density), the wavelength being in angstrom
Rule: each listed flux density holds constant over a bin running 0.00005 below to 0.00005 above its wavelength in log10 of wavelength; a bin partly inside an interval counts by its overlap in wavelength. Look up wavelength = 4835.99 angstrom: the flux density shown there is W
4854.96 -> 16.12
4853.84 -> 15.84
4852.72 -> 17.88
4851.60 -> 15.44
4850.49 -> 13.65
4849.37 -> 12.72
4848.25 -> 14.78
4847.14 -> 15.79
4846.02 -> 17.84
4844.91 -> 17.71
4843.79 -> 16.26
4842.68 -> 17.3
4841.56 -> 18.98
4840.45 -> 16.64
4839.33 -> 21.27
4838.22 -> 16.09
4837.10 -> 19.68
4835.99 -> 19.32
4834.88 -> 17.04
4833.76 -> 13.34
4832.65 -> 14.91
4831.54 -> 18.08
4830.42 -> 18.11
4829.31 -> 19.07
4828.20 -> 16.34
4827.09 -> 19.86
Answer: 19.32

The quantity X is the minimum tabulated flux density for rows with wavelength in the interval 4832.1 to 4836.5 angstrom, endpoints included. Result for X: 13.34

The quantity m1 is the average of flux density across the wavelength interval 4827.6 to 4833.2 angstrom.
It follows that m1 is 17.3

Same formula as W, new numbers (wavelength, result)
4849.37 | 12.72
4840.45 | 16.64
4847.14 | 15.79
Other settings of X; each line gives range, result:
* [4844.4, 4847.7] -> 15.79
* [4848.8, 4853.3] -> 12.72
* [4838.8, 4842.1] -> 16.64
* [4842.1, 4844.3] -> 16.26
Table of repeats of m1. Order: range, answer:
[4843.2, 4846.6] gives 17.3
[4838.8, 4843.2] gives 18.5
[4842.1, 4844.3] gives 16.8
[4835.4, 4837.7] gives 19.4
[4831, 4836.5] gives 16.5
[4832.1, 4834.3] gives 14.1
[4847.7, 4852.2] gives 14.2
